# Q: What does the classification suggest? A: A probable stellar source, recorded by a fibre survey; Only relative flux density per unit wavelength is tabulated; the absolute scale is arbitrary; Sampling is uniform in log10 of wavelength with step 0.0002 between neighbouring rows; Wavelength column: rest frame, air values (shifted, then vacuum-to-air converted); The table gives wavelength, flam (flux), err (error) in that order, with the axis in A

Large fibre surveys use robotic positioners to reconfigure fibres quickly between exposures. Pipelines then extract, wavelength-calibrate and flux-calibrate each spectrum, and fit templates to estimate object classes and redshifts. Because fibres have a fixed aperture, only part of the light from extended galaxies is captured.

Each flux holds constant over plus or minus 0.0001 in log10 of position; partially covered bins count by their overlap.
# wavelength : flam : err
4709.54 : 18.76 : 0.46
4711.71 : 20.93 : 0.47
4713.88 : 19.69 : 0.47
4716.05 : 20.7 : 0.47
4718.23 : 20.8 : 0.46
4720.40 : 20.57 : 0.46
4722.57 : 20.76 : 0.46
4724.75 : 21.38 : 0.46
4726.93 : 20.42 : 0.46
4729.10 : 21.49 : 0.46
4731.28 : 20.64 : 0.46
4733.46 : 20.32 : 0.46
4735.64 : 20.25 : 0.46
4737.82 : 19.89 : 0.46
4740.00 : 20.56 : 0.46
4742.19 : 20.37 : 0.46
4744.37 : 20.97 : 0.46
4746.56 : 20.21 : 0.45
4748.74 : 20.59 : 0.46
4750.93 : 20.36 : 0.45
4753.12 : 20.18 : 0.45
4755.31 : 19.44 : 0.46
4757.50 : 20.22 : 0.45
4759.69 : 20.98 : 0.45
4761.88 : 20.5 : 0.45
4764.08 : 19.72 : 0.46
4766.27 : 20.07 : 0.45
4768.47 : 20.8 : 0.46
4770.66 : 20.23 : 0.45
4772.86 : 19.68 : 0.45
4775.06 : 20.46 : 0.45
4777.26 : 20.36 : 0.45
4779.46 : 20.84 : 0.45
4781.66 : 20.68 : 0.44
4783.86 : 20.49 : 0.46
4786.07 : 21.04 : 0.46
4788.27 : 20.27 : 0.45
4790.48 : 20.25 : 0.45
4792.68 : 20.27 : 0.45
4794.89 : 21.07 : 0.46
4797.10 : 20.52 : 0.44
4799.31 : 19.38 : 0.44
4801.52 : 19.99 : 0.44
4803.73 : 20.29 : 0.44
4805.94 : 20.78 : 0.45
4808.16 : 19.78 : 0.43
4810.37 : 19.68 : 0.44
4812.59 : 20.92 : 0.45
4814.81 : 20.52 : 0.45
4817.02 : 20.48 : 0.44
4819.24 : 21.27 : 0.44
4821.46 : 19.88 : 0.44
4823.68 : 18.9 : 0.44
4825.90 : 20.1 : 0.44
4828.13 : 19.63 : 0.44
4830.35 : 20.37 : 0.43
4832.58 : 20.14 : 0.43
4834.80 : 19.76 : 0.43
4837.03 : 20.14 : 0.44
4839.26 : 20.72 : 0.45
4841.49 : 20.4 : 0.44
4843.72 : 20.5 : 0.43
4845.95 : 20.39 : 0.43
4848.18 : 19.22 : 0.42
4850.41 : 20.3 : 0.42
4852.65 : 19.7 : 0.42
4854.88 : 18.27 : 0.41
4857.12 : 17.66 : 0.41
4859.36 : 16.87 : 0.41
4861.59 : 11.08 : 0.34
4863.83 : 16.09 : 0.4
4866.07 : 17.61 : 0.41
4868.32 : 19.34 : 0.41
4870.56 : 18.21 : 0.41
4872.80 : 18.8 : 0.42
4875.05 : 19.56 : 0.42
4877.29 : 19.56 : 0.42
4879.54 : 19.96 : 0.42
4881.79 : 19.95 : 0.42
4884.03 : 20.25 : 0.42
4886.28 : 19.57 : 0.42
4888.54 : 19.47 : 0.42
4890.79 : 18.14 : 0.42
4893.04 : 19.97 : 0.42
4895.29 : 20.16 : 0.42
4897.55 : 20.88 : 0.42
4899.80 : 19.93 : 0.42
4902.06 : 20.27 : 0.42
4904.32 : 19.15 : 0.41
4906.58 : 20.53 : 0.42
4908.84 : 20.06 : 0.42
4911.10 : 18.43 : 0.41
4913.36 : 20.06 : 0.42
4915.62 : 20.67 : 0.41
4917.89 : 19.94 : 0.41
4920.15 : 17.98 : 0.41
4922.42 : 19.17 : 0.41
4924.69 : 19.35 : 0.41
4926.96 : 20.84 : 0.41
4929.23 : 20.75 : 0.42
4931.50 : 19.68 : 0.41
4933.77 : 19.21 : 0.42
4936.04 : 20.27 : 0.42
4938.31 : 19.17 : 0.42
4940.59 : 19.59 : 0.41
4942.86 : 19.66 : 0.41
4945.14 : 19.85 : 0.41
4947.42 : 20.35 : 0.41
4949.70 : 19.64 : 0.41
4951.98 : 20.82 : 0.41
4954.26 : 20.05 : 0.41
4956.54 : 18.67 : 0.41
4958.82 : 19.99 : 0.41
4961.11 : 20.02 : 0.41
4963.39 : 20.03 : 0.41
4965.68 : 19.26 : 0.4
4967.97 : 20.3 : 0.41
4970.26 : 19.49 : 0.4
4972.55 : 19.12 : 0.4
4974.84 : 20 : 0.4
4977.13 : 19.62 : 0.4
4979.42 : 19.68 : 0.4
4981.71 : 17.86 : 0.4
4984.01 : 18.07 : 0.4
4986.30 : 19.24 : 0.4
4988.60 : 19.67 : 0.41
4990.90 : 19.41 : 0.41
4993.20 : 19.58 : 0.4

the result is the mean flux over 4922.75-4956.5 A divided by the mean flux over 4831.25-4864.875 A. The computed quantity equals 1.1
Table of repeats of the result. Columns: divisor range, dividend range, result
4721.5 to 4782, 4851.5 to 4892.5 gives 0.90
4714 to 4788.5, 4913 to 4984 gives 0.96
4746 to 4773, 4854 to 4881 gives 0.88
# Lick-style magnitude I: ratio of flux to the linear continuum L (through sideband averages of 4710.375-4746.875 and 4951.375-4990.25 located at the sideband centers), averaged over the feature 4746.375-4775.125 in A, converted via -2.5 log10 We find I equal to 0.01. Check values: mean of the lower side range 20.6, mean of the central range 20.2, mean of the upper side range 19.5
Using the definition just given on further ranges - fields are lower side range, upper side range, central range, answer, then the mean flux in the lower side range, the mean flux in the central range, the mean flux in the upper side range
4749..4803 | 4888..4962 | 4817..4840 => 0.00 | 20.3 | 20.1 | 19.8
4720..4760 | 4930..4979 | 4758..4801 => 0.00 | 20.5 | 20.4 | 19.8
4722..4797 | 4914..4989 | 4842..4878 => 0.10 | 20.5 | 18.3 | 19.6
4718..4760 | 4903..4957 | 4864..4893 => 0.05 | 20.5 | 19.1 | 19.8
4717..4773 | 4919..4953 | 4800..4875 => 0.04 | 20.5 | 19.3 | 19.8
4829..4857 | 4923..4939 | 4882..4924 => 0.01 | 19.9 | 19.7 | 19.9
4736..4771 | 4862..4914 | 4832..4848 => -0.03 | 20.3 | 20.2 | 19.3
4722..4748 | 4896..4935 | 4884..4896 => 0.02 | 20.6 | 19.5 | 19.8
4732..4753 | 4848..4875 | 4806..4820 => -0.09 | 20.4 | 20.4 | 17.8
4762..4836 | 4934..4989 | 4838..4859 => 0.03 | 20.3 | 19.6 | 19.6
